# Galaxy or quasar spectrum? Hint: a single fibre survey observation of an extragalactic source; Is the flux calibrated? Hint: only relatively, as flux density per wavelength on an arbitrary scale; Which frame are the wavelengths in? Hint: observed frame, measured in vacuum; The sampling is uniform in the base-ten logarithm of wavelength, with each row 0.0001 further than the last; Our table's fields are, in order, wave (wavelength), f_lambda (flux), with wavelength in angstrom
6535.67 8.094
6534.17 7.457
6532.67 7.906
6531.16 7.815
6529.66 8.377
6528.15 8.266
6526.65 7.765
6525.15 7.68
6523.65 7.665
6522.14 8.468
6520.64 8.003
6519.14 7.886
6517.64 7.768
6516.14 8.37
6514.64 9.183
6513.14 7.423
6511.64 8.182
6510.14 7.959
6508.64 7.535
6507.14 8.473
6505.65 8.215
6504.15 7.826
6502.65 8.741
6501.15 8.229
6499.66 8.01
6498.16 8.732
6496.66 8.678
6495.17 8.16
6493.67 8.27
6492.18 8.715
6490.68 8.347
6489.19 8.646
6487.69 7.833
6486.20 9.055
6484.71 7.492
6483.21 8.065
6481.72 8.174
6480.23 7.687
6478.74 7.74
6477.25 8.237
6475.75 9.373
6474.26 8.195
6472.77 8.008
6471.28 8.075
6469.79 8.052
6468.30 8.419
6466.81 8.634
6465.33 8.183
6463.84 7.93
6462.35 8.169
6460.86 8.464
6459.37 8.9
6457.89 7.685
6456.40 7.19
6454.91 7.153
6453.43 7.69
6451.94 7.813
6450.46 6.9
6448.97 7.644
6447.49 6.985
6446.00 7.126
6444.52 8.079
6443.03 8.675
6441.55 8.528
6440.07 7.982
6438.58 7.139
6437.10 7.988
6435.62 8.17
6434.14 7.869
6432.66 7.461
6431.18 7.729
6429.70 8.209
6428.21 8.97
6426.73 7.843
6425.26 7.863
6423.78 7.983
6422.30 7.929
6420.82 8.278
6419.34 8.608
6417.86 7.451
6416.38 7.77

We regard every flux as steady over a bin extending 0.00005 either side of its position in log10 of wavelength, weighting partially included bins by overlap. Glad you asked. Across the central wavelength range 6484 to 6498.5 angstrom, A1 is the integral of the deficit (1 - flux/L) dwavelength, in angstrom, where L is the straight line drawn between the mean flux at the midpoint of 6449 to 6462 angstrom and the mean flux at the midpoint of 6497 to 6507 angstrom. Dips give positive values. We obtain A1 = -0.36 angstrom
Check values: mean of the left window 7.73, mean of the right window 8.32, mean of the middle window 8.39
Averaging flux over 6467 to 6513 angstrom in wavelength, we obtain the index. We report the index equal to 8.23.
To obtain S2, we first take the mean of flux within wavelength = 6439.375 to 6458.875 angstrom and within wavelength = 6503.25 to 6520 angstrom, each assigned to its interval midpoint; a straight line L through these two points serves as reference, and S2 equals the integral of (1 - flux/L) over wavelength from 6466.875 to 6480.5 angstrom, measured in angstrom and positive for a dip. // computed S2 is -0.7 angstrom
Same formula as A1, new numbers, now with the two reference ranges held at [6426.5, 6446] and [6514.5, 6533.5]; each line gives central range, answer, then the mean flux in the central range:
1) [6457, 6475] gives -0.4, 8.22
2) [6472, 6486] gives -0.2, 8.14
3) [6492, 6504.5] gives -0.5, 8.38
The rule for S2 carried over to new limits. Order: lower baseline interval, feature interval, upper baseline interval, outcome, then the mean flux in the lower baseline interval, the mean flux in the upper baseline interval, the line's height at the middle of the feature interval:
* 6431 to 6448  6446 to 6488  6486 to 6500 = 0.83 angstrom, 7.82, 8.43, 8.14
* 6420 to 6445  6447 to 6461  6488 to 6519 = 0.84 angstrom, 8.04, 8.26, 8.11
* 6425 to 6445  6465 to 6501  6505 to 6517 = -0.72 angstrom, 8.04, 8.17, 8.12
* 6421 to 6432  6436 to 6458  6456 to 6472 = 1.32 angstrom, 8.08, 8.18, 8.13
